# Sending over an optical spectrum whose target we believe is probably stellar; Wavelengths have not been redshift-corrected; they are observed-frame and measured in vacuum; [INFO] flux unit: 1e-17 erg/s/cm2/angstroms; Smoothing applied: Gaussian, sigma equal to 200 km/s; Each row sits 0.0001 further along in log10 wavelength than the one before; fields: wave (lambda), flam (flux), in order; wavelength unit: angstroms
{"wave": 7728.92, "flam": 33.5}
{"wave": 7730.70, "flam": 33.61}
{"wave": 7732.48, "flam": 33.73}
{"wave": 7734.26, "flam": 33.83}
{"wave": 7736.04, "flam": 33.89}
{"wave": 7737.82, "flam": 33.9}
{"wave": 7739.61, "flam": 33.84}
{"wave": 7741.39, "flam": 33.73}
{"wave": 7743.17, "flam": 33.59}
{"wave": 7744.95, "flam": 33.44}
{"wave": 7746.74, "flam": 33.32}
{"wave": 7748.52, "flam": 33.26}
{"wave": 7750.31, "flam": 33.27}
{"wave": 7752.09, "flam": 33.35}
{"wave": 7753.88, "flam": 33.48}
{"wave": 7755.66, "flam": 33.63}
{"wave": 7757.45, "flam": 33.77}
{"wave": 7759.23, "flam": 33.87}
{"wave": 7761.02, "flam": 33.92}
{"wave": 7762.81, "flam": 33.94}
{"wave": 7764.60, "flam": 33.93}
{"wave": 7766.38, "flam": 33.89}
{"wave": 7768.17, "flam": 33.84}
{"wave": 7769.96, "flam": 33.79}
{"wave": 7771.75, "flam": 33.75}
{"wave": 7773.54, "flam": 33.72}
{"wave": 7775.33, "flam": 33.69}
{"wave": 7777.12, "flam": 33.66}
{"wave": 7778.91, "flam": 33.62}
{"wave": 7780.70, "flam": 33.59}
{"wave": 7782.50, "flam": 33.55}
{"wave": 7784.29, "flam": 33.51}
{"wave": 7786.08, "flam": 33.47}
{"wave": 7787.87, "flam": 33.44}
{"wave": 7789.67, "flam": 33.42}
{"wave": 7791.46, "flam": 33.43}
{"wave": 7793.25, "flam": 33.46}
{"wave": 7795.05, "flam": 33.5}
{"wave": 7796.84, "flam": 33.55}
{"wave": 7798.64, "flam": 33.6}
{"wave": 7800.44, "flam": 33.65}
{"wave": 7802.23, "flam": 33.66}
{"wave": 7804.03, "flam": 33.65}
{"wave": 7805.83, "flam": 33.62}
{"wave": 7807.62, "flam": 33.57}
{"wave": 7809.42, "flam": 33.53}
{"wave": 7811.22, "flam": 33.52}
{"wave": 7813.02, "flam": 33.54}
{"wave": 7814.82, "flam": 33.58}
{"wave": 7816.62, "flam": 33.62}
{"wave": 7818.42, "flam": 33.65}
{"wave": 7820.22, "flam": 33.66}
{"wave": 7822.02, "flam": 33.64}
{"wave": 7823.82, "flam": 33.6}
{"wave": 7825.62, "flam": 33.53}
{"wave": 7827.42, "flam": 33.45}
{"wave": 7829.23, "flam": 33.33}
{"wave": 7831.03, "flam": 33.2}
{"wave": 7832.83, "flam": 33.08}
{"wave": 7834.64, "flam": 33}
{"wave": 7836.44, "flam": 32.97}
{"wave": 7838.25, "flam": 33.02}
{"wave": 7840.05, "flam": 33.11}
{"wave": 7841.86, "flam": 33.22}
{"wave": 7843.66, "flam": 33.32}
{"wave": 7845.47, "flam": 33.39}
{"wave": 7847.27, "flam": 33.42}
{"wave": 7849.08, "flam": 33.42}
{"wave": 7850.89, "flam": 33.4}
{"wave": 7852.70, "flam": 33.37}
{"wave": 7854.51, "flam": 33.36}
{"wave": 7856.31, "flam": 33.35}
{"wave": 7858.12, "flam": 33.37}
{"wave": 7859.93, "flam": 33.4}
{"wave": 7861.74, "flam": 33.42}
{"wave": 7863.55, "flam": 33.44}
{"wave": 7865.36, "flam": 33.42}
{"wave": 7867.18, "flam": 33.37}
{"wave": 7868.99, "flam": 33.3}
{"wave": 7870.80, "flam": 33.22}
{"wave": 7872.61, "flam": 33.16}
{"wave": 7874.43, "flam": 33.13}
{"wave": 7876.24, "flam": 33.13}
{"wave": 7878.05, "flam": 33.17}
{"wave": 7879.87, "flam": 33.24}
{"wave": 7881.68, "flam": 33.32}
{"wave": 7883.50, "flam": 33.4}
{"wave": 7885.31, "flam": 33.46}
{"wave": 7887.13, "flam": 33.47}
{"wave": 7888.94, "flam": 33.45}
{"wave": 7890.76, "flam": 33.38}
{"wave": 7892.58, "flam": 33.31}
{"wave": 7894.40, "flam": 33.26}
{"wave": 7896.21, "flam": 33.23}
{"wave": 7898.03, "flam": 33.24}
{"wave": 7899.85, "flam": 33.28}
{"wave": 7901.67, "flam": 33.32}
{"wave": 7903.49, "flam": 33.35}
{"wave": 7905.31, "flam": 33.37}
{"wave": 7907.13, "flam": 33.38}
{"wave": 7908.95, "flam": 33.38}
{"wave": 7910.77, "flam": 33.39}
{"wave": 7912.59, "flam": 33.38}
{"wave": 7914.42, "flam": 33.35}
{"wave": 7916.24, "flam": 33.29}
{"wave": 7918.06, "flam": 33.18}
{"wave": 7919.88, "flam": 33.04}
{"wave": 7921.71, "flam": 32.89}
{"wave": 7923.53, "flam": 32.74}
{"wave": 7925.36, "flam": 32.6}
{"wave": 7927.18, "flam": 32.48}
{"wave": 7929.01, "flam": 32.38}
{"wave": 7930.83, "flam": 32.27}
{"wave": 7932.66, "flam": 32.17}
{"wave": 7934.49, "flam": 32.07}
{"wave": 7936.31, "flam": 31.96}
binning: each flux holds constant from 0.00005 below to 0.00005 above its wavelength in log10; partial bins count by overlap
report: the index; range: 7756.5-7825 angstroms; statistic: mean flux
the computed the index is 33.6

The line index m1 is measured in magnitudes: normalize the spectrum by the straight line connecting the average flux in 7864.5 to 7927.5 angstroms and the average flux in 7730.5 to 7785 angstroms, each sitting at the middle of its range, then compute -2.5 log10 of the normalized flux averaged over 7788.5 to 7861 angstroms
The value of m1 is 0.00 mag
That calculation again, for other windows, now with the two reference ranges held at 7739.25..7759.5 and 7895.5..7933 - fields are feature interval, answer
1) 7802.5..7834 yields -0.006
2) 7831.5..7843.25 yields 0.006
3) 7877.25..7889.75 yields -0.007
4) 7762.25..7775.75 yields -0.011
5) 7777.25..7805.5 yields -0.004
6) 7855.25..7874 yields -0.005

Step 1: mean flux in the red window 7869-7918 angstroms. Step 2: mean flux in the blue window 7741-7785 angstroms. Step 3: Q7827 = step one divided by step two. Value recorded 0.99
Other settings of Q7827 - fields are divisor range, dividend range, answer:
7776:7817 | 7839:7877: 0.99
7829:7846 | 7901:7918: 1.01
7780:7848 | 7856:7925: 0.99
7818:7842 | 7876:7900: 1.00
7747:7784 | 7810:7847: 0.99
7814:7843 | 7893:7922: 1.00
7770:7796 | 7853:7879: 0.99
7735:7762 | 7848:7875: 0.99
